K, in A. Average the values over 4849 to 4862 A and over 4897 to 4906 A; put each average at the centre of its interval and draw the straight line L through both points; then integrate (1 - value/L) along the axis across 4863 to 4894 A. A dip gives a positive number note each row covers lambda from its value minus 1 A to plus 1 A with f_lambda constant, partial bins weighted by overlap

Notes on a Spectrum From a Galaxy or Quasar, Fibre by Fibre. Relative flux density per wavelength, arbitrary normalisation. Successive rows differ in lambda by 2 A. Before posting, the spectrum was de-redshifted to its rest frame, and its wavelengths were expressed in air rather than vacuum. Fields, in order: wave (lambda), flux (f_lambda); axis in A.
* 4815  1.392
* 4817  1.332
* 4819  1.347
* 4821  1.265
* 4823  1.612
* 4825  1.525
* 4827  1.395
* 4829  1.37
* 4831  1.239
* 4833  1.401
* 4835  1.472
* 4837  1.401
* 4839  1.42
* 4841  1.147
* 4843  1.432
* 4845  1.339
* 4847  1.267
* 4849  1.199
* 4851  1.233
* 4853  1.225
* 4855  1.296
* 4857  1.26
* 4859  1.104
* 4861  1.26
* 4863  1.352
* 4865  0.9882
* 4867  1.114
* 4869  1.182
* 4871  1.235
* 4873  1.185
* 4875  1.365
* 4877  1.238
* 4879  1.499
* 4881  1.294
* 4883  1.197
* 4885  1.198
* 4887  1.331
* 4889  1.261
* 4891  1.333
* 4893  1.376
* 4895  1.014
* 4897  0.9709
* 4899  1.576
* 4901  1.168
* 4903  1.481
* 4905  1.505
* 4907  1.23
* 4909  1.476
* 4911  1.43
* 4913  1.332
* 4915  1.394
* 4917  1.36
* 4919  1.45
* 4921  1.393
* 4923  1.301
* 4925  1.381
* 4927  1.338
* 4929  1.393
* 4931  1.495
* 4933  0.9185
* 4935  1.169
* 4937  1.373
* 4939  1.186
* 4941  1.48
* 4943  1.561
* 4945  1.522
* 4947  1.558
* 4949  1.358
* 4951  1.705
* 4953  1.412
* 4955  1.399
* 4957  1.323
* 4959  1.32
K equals 1.2 A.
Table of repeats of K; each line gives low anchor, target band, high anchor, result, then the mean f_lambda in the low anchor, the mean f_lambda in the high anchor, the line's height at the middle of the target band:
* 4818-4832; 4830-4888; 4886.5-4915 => 3.8 A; 1.39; 1.32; 1.36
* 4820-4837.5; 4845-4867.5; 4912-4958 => 3.0 A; 1.41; 1.38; 1.4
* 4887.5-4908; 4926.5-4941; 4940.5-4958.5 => 1.4 A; 1.29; 1.48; 1.42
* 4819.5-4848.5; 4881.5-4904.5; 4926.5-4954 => 1.9 A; 1.37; 1.39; 1.38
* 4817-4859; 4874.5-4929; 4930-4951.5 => 1.5 A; 1.34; 1.39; 1.37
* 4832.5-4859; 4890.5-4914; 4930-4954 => 0.6 A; 1.31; 1.39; 1.36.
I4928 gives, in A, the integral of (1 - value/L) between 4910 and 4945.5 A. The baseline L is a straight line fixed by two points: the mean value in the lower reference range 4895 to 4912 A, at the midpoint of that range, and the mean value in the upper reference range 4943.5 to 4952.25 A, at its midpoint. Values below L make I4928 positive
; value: 2.1 A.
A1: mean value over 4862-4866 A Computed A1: 1.17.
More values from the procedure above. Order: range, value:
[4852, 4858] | 1.26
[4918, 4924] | 1.38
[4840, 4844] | 1.29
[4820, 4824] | 1.44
